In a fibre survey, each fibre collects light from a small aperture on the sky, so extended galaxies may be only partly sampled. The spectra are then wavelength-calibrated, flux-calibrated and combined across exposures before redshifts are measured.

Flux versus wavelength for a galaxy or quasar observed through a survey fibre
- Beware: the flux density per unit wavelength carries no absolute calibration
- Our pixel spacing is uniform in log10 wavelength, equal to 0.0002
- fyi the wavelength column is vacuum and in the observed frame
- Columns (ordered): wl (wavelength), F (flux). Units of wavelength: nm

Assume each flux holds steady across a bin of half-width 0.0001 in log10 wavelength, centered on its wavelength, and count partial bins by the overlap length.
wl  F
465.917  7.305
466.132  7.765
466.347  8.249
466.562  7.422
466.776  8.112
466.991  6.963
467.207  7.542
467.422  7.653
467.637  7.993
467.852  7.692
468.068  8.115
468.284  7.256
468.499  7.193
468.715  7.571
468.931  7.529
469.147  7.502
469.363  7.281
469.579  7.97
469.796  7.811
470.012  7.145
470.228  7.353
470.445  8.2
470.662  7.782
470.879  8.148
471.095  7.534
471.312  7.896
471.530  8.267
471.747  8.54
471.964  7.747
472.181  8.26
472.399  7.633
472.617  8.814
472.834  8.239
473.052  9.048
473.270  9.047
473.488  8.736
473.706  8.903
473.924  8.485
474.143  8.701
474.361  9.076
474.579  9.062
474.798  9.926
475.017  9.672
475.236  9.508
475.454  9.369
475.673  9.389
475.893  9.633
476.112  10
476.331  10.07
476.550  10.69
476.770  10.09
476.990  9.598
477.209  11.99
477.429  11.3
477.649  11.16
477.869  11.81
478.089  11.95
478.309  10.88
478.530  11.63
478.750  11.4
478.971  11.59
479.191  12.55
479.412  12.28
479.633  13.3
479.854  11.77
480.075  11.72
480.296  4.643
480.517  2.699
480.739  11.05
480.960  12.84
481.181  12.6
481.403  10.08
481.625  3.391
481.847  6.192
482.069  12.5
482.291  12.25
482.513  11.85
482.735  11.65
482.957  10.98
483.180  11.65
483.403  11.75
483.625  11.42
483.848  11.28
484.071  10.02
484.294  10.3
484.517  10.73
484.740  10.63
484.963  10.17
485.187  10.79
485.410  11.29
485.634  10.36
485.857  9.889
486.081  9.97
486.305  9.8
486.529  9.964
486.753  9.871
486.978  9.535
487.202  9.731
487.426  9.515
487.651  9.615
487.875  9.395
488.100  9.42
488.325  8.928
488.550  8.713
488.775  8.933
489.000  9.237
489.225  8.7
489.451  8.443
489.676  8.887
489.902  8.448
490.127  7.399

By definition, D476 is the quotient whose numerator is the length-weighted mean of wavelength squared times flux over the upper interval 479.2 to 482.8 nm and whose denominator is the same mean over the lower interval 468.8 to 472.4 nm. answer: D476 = 1.35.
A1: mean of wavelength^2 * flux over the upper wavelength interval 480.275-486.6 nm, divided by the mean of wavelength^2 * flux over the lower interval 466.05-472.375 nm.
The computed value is 1.40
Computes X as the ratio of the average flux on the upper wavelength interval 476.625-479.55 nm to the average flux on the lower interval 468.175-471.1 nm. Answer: 1.50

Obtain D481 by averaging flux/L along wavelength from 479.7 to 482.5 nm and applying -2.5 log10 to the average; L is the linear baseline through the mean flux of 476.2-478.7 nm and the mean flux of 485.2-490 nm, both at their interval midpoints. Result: 0.109 mag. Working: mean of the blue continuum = 11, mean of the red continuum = 9.49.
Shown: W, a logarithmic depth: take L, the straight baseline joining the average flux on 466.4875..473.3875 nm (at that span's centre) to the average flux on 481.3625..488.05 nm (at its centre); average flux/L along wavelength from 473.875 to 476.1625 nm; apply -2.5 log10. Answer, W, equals -0.08 mag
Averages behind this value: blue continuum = 7.86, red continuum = 10.2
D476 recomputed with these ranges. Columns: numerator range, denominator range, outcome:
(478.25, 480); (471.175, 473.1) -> 1.49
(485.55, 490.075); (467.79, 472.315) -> 1.30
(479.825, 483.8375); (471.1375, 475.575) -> 1.19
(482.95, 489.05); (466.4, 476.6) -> 1.29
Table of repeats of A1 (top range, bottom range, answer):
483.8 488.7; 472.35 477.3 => 1.11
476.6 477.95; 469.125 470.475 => 1.49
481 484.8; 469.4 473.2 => 1.39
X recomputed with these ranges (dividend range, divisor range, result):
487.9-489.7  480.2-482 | 1.11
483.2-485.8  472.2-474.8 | 1.24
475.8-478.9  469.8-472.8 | 1.37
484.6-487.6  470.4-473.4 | 1.23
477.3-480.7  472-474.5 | 1.24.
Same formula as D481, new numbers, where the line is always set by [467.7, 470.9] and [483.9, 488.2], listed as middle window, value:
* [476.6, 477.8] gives -0.23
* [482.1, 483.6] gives -0.22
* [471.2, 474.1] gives -0.04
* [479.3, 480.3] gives -0.24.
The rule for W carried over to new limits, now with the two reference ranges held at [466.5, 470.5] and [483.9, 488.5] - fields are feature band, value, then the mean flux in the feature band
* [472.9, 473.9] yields -0.08 mag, 8.87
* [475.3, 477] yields -0.14 mag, 9.86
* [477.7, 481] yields -0.19 mag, 10.8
